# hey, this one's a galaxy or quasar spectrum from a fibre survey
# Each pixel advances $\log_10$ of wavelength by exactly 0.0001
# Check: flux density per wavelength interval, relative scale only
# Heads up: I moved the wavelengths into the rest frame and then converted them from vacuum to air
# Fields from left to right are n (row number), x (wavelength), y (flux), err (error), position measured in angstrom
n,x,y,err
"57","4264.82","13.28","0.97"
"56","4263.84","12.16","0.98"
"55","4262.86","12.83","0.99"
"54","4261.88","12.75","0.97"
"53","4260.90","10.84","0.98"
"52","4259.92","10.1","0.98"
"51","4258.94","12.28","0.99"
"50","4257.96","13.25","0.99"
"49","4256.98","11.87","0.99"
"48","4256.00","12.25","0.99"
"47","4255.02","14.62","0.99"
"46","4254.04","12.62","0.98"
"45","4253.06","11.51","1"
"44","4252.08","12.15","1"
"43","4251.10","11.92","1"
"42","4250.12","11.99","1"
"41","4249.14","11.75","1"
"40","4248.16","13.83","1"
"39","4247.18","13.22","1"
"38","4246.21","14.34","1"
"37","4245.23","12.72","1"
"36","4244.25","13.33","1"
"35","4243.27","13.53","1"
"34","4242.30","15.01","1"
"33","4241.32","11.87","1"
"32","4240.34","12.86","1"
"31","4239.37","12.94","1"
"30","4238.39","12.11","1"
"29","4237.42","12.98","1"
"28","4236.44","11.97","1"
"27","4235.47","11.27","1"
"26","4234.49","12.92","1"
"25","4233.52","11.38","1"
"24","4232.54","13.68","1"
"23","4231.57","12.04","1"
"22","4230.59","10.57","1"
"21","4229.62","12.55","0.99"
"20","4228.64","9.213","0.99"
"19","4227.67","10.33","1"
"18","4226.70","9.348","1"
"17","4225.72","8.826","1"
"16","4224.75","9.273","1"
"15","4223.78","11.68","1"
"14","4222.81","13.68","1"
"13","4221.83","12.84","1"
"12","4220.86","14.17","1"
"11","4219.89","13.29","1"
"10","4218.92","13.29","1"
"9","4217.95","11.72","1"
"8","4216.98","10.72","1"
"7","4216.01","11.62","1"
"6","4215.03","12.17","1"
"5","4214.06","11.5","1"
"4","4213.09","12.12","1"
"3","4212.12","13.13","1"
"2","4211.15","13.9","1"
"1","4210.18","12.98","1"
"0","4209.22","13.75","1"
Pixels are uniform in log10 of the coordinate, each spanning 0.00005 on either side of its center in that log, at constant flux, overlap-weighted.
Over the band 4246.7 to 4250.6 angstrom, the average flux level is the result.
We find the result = 12.7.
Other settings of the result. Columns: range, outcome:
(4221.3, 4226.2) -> 11.3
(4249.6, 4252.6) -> 12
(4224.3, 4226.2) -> 9.06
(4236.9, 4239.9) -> 12.7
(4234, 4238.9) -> 12.3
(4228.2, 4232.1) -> 11.1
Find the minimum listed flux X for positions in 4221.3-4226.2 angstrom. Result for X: 8.826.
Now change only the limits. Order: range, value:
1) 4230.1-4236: 10.57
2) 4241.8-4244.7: 13.33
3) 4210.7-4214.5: 11.5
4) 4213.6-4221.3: 10.72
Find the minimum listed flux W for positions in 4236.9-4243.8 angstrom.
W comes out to 11.87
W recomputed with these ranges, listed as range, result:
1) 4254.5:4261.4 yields 10.1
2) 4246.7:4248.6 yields 13.22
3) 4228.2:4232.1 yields 9.213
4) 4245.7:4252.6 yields 11.75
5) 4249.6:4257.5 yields 11.51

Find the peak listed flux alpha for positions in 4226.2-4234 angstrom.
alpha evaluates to 13.68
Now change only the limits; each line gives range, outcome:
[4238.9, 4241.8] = 12.94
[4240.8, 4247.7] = 15.01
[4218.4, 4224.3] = 14.17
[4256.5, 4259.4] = 13.25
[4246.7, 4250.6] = 13.83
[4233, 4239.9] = 12.98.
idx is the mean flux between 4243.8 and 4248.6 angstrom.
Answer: 13.5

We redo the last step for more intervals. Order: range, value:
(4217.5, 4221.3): 13.1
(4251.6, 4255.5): 12.7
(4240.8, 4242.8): 13.4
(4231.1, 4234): 12.4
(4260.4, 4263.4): 12.2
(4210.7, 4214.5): 12.7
